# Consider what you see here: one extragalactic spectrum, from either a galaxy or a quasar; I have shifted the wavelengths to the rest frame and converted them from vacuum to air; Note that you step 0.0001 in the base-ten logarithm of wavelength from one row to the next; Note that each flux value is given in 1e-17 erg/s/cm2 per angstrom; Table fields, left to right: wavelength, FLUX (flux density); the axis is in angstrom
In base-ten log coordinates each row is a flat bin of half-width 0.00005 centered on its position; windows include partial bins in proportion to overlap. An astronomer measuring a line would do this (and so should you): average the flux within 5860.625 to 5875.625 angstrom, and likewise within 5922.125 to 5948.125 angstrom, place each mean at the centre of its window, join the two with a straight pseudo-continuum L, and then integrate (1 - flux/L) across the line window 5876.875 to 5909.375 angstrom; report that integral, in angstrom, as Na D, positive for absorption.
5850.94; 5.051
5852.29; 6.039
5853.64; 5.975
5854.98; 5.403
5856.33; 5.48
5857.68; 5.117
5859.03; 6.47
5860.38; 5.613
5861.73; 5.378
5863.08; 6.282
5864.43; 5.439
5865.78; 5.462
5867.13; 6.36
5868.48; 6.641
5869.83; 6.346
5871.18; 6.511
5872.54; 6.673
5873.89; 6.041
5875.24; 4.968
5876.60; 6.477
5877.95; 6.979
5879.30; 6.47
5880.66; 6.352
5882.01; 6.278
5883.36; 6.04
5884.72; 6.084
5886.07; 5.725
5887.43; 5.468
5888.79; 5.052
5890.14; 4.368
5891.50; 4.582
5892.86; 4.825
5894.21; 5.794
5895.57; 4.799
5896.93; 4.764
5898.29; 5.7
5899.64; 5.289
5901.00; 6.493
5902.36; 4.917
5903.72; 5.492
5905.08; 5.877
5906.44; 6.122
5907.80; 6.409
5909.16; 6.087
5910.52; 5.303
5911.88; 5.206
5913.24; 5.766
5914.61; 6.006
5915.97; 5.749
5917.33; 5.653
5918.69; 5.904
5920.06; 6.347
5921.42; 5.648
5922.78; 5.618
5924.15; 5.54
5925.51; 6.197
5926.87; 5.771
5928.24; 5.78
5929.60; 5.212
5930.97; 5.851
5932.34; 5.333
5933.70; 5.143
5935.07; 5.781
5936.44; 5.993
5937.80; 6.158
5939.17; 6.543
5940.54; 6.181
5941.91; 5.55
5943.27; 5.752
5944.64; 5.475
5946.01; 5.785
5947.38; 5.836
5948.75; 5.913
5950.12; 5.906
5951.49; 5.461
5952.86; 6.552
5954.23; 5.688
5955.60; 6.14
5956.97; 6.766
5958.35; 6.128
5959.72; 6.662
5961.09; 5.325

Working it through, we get 1.40 angstrom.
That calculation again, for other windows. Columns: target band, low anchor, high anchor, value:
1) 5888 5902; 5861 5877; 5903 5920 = 1.7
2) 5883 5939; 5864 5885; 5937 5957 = 4.3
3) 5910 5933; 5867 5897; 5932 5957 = 0.6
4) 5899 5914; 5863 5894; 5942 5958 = 0.4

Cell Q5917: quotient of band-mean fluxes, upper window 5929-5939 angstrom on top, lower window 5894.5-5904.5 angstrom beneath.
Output 1.1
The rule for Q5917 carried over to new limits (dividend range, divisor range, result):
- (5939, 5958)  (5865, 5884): 0.95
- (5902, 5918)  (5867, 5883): 0.90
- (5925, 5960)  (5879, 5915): 1.05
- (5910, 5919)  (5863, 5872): 0.92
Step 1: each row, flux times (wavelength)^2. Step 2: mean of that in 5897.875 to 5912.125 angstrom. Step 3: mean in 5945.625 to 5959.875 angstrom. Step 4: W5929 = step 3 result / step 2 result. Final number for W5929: 1.1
